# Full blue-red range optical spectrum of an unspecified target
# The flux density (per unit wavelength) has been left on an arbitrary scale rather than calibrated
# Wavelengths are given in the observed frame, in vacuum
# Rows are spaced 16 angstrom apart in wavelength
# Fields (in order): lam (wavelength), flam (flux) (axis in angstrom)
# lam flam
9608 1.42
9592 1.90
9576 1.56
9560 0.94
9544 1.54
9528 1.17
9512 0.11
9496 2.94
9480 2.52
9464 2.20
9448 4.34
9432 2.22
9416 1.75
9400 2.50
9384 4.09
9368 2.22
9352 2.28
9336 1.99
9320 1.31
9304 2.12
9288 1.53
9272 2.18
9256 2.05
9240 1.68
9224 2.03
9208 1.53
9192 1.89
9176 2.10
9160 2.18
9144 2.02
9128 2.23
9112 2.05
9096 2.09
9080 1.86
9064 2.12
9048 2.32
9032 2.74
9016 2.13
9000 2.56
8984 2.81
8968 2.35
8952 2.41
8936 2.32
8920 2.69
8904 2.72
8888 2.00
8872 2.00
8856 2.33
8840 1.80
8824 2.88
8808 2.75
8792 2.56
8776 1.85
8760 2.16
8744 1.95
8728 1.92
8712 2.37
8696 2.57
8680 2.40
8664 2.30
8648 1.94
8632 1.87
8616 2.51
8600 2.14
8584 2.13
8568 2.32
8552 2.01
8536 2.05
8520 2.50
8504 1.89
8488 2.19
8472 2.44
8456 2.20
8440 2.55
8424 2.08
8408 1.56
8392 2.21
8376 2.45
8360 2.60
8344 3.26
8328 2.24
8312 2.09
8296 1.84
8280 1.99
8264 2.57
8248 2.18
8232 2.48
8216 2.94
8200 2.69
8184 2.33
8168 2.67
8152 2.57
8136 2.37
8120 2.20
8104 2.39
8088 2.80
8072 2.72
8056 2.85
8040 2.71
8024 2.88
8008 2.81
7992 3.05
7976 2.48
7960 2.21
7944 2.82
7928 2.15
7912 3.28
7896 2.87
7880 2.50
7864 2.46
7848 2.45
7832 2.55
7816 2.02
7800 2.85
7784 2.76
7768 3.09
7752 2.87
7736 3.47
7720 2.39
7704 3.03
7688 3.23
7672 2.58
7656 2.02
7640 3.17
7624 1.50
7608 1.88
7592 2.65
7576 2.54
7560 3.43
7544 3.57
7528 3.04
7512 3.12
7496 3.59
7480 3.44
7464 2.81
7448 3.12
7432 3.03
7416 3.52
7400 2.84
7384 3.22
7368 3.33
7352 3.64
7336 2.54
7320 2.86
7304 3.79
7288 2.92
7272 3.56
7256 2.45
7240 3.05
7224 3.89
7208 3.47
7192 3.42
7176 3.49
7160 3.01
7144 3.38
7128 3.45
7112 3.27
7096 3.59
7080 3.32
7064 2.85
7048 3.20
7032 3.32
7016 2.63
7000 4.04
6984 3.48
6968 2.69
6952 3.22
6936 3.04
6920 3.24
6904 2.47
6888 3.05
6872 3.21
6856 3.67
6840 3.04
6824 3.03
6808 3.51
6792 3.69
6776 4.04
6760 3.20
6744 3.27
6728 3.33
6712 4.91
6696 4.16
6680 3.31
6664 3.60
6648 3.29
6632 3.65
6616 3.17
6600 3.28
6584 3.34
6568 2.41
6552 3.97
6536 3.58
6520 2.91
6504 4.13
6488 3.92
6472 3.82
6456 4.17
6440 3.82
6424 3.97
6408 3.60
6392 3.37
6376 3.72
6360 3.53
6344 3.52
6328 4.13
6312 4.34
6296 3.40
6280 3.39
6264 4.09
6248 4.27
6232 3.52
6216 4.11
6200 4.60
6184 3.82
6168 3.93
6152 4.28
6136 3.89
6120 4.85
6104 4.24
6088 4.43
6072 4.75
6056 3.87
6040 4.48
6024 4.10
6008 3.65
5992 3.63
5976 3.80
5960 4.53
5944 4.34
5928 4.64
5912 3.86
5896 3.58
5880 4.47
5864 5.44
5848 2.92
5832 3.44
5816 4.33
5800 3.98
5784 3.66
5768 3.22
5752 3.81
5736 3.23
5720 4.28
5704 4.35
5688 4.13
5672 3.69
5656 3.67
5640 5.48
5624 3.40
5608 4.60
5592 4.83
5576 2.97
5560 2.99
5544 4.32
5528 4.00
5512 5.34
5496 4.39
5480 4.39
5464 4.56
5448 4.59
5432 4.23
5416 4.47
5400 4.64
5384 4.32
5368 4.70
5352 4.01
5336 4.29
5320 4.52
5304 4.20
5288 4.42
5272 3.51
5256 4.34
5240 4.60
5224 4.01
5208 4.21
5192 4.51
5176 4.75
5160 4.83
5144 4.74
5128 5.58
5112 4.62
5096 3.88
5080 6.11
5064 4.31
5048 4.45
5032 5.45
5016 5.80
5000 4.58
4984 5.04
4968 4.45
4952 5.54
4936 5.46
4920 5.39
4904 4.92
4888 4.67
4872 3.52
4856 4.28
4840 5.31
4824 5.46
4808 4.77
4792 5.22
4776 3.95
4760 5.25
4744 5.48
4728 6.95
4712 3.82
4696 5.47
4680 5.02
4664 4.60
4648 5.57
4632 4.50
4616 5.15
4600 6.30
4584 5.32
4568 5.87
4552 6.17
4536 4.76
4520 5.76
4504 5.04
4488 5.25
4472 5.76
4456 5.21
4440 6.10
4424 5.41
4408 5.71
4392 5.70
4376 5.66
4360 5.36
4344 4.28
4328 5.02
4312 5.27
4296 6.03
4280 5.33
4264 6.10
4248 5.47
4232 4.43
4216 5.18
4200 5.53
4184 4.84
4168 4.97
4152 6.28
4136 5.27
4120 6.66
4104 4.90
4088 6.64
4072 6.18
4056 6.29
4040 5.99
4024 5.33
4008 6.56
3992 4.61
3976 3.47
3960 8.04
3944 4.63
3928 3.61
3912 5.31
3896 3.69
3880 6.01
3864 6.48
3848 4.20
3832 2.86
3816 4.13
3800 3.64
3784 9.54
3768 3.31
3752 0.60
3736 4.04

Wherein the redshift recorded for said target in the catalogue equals 0.00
